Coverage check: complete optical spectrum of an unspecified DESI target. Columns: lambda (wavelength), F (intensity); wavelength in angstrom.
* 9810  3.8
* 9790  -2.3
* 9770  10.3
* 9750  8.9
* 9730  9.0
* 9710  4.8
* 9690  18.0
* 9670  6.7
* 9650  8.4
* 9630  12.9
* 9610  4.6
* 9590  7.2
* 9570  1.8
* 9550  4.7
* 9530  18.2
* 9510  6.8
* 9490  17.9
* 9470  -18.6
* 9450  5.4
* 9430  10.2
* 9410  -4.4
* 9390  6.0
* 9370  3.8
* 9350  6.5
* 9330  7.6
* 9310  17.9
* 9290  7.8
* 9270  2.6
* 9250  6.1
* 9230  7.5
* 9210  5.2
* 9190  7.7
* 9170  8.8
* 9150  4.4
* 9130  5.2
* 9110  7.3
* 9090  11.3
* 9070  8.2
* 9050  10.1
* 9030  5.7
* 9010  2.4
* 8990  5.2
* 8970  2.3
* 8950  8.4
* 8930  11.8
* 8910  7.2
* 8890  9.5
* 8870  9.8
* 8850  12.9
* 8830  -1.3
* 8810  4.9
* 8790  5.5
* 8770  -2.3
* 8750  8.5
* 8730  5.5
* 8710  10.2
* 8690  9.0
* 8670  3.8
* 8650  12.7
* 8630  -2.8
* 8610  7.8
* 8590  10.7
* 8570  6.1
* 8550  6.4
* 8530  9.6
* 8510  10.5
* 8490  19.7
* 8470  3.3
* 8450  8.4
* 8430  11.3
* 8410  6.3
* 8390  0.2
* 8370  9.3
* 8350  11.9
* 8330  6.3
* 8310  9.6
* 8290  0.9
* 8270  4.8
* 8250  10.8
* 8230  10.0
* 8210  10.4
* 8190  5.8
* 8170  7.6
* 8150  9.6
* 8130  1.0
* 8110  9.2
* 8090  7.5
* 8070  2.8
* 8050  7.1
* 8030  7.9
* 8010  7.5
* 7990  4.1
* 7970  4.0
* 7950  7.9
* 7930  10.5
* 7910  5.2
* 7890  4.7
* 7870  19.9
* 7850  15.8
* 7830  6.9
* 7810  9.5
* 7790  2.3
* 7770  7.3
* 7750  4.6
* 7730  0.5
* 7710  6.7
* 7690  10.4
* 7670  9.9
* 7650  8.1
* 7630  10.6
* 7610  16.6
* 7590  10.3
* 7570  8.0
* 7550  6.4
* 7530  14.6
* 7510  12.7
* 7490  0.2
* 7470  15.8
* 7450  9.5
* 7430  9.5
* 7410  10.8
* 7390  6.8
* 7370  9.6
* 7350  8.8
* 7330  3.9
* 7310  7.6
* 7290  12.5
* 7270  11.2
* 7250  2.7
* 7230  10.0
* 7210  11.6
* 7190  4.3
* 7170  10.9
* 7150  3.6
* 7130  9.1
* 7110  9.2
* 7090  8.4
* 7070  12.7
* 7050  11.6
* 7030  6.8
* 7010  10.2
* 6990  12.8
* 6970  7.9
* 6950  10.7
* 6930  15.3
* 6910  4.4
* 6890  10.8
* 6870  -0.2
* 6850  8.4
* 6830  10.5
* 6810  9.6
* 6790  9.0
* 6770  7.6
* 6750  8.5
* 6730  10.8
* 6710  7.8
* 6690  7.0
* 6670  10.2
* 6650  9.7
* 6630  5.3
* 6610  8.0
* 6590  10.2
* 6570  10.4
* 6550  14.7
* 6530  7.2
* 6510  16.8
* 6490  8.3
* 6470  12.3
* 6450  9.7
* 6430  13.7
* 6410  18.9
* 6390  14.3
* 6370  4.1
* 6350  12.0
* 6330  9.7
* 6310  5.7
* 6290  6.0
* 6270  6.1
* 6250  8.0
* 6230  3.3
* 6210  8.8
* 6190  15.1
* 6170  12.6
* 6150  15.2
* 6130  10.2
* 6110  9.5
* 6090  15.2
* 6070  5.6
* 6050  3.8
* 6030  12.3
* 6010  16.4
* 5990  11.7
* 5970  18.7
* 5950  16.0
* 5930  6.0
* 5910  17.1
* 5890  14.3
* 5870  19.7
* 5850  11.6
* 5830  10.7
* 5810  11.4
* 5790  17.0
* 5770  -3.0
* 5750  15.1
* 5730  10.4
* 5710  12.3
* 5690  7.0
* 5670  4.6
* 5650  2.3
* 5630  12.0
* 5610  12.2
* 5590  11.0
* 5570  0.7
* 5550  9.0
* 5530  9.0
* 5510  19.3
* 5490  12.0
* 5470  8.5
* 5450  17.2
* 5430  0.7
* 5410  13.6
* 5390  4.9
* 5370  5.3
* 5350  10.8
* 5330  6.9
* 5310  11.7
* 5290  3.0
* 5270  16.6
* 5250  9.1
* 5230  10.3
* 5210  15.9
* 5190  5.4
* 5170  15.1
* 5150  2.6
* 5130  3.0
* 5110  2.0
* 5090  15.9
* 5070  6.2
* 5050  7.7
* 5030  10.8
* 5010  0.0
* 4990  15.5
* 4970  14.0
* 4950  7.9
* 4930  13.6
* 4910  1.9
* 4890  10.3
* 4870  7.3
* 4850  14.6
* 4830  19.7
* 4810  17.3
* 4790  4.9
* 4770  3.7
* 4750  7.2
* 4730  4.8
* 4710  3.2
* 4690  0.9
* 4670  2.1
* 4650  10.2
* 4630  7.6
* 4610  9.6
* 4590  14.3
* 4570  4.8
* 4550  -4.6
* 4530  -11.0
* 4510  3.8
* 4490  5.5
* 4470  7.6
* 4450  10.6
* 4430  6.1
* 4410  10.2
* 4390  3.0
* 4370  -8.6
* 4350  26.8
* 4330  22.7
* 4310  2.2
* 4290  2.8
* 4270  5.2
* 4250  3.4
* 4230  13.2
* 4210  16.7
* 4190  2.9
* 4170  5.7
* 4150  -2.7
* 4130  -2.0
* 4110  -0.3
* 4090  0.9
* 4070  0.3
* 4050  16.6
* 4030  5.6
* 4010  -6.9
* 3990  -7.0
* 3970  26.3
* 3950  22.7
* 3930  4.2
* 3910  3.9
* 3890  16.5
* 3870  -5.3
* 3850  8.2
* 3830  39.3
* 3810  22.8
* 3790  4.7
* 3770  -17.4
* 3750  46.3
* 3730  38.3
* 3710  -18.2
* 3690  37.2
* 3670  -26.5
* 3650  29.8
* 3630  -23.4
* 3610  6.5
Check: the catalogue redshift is 0.29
